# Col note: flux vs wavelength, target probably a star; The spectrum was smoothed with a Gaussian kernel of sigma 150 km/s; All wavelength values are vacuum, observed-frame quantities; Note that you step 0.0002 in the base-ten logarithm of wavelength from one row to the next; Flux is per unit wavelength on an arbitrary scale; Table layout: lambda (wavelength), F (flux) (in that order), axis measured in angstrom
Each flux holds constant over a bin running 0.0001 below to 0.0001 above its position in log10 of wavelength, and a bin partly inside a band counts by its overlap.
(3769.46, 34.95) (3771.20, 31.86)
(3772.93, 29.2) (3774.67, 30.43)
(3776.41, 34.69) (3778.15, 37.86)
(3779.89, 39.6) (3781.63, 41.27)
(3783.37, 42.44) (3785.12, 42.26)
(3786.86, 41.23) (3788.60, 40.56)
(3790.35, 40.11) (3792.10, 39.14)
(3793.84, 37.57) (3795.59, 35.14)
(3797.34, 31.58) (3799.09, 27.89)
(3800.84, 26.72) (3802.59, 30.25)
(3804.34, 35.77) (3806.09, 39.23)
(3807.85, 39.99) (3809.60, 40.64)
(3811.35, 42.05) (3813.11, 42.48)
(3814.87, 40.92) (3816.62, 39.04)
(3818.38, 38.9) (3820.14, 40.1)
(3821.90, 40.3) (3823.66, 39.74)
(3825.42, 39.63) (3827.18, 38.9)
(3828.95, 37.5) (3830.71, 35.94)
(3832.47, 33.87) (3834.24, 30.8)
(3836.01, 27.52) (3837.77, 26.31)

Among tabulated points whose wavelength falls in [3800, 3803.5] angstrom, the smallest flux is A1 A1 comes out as 26.72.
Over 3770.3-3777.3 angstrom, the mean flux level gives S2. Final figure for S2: 31.6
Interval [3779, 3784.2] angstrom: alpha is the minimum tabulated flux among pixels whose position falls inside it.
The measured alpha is 39.6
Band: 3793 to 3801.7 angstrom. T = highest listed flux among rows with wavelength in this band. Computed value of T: 37.57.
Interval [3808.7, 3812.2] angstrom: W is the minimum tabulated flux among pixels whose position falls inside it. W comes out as 40.64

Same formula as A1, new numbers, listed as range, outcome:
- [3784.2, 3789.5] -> 40.56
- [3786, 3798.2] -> 31.58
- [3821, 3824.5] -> 39.74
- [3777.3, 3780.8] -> 37.86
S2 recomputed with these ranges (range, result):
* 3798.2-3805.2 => 30.2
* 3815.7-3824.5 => 39.6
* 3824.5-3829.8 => 38.7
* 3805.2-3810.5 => 40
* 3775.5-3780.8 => 37.4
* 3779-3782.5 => 40.4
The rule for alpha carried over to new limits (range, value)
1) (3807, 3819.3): 38.9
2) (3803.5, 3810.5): 35.77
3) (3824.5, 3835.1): 30.8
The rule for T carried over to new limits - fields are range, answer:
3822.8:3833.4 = 39.74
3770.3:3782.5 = 41.27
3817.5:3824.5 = 40.3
